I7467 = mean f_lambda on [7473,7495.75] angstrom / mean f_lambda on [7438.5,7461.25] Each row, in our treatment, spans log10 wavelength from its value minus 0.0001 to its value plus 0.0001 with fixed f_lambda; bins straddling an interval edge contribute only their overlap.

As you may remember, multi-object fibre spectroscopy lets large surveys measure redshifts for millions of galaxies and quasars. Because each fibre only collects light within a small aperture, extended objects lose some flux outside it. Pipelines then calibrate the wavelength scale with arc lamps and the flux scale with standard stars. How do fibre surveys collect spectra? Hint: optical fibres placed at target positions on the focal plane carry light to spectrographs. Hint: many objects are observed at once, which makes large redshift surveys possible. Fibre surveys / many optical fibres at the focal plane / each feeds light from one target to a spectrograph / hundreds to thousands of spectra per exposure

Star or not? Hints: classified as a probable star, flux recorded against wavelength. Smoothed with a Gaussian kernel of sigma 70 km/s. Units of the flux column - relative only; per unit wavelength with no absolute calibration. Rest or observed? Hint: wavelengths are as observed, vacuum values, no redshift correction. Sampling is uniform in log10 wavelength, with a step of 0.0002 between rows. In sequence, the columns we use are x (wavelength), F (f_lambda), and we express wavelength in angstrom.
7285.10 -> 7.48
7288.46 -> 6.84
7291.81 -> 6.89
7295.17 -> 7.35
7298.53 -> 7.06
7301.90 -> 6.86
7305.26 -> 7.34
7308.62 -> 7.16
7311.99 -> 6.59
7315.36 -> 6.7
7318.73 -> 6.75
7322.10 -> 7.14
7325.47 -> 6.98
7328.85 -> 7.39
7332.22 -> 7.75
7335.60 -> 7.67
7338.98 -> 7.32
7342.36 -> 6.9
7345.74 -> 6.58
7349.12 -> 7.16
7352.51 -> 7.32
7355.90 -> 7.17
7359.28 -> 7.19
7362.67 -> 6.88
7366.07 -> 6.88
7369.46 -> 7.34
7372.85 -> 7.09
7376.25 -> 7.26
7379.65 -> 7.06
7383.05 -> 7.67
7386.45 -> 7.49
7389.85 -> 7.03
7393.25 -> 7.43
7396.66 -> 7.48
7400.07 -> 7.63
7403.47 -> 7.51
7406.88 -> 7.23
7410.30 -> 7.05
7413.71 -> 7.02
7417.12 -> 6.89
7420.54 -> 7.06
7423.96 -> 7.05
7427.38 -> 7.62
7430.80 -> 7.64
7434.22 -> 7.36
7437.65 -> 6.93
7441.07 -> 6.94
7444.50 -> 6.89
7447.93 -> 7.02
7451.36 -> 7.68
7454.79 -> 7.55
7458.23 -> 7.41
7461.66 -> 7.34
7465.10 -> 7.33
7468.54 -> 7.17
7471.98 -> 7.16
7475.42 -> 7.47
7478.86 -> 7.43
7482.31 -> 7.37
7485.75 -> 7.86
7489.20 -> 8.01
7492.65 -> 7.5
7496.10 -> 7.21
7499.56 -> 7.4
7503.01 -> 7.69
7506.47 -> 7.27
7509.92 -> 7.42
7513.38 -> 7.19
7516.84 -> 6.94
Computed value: 1.05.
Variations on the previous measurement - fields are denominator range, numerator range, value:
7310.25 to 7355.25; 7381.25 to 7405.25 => 1.05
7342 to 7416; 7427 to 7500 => 1.02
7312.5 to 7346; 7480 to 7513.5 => 1.05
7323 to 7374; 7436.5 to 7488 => 1.02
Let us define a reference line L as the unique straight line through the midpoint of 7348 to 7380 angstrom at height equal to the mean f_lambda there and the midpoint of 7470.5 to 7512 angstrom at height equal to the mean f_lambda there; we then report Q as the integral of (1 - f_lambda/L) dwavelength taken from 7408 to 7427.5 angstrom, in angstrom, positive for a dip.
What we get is 0.55 angstrom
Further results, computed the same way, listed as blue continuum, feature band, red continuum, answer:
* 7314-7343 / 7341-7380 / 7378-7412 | 1.1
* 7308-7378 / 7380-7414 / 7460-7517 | -0.7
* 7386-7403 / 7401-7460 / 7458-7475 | 1.0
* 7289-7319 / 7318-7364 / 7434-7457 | -0.9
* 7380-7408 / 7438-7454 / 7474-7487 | 0.7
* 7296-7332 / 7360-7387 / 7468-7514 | -0.1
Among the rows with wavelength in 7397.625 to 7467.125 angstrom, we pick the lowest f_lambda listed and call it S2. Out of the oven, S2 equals 6.89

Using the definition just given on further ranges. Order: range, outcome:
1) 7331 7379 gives 6.58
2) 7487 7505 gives 7.21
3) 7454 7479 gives 7.16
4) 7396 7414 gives 7.02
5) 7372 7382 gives 7.06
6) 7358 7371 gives 6.88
